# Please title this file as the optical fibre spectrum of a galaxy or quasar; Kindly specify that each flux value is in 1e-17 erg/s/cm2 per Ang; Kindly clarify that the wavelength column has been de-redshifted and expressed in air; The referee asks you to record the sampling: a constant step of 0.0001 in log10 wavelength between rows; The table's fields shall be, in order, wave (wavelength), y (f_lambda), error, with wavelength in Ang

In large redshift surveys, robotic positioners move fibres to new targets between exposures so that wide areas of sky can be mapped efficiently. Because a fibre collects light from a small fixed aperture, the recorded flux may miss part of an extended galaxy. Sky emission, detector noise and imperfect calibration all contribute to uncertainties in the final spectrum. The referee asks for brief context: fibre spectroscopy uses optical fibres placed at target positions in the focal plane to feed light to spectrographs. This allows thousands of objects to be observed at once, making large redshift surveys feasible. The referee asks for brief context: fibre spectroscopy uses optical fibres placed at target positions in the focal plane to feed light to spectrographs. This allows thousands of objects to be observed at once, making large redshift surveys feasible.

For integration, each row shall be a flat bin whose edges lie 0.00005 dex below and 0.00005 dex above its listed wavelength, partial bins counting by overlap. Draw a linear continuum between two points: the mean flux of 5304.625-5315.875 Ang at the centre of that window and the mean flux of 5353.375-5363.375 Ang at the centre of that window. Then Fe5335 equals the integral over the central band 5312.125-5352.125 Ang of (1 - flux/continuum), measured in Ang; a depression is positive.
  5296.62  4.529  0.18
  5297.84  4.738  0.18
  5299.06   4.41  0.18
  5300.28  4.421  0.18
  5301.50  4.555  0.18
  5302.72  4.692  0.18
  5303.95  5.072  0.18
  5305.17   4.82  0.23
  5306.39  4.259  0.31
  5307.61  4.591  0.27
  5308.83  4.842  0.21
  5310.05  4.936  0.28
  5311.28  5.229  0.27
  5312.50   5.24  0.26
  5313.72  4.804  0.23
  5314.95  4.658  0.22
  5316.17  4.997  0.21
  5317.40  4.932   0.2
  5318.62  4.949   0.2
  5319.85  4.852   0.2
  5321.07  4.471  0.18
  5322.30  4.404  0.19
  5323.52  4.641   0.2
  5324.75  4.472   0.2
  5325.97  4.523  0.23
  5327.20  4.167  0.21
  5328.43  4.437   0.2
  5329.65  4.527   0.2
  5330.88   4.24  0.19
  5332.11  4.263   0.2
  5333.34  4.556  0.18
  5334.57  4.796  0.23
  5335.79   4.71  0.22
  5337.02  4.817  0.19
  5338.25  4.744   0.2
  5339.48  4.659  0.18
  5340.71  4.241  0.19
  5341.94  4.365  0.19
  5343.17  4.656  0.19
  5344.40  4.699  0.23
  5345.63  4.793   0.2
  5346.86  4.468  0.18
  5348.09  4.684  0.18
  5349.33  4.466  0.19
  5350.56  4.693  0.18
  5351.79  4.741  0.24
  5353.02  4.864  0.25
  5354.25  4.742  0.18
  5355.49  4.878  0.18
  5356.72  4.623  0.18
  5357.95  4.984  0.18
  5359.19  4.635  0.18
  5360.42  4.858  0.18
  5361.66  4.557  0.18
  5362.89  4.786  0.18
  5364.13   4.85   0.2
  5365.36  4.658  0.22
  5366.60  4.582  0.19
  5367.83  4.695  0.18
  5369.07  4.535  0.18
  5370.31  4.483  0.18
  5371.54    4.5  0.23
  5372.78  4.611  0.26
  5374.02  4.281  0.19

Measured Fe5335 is 1.5 Ang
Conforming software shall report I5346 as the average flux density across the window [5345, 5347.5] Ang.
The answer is 4.64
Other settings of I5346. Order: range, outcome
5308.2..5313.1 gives 5.06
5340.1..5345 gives 4.49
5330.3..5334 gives 4.35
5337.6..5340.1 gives 4.7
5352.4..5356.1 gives 4.83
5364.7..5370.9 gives 4.59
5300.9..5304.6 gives 4.77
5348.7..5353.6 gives 4.69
